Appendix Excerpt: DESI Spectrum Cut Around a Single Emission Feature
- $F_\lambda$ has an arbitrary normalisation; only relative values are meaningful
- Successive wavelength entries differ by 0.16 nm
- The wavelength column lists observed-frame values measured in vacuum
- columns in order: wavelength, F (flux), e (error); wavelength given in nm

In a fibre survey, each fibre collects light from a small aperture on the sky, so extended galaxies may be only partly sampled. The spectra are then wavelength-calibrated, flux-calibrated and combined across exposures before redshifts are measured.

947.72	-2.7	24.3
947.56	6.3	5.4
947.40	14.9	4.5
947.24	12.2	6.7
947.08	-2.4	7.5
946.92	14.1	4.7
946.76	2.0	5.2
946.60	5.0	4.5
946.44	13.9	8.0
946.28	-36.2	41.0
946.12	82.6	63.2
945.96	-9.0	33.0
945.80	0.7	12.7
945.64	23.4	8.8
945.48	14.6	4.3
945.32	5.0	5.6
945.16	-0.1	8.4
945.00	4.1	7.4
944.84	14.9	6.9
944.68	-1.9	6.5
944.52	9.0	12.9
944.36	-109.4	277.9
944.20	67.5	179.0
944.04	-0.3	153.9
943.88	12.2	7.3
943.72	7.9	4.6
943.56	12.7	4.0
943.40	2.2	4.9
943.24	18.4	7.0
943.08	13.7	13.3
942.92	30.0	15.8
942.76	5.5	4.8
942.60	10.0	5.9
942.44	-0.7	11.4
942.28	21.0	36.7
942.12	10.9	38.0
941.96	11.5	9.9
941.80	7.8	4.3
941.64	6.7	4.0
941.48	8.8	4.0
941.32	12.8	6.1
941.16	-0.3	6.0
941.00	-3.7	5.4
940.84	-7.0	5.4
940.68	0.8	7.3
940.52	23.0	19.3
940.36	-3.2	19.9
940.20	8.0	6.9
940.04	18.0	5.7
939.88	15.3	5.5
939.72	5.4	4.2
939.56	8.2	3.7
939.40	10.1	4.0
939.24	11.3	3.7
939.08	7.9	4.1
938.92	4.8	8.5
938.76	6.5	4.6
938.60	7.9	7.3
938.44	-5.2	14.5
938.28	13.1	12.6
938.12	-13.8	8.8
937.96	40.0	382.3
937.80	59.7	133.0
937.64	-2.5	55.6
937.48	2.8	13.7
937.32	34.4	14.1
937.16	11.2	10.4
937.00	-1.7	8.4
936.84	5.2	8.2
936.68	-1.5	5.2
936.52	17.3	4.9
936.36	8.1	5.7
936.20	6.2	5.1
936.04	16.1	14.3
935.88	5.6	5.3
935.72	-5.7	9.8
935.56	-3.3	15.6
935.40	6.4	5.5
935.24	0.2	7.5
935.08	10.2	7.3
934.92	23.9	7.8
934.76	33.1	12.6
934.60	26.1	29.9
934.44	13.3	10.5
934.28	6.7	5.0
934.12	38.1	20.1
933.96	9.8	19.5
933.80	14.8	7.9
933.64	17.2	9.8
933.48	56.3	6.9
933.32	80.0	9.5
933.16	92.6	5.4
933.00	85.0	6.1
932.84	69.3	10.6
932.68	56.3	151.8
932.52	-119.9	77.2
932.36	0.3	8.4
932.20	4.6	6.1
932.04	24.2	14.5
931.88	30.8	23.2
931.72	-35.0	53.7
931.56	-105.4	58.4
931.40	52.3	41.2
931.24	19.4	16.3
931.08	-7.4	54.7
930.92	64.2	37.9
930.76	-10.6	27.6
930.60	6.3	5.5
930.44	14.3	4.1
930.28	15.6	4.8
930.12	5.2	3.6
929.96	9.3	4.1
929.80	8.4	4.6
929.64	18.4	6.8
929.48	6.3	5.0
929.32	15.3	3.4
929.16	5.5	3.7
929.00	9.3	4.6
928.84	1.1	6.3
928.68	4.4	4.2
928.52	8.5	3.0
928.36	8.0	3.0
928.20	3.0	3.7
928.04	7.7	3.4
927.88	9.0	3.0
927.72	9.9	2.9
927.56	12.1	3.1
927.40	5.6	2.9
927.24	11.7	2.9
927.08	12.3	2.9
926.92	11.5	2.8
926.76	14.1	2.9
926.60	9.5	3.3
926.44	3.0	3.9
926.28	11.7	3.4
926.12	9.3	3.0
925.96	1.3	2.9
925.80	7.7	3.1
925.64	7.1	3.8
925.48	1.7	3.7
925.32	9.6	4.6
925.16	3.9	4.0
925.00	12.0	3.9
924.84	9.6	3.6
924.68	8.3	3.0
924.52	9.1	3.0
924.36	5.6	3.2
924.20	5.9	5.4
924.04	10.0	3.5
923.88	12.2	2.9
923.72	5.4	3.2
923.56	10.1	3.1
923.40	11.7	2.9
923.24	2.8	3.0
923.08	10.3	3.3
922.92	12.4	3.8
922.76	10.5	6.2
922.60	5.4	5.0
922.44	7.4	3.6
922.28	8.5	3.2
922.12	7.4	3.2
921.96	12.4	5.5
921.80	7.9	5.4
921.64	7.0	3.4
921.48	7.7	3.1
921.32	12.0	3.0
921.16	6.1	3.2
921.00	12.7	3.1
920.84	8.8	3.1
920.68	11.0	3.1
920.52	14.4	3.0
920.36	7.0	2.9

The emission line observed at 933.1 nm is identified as H-beta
